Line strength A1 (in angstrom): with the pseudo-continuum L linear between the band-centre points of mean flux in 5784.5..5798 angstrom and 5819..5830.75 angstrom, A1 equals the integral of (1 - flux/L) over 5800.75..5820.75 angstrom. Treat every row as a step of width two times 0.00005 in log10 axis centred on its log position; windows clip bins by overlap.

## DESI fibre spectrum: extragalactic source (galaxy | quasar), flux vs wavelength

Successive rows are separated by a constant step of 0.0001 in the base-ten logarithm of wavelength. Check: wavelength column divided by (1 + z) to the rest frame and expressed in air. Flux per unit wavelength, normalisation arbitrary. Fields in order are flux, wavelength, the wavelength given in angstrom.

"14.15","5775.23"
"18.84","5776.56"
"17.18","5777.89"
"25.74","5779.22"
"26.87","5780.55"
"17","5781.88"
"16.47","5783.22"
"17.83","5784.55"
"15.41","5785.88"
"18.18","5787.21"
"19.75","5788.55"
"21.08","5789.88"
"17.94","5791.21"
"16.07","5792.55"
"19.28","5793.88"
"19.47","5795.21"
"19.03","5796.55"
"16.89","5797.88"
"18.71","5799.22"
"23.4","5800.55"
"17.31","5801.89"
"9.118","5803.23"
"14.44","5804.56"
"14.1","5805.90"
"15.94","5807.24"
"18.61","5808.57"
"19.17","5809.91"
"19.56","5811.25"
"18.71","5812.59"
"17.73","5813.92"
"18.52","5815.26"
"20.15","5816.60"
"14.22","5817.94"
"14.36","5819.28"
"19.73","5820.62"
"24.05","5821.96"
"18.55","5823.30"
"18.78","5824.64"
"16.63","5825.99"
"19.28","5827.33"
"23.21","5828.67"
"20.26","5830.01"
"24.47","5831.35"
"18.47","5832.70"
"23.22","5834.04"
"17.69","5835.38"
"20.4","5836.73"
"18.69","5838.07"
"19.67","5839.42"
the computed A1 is 2.4 angstrom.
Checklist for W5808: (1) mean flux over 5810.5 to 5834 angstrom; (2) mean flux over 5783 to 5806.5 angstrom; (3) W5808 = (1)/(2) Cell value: 1.10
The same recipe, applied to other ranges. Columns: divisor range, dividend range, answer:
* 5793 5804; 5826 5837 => 1.16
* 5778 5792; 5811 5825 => 0.95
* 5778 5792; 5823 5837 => 1.03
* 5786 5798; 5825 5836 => 1.10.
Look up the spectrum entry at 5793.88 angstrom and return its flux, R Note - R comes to 19.28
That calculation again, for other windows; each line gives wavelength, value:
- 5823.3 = 18.55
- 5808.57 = 18.61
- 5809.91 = 19.17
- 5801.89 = 17.31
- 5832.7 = 18.47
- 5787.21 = 18.18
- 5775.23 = 14.15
